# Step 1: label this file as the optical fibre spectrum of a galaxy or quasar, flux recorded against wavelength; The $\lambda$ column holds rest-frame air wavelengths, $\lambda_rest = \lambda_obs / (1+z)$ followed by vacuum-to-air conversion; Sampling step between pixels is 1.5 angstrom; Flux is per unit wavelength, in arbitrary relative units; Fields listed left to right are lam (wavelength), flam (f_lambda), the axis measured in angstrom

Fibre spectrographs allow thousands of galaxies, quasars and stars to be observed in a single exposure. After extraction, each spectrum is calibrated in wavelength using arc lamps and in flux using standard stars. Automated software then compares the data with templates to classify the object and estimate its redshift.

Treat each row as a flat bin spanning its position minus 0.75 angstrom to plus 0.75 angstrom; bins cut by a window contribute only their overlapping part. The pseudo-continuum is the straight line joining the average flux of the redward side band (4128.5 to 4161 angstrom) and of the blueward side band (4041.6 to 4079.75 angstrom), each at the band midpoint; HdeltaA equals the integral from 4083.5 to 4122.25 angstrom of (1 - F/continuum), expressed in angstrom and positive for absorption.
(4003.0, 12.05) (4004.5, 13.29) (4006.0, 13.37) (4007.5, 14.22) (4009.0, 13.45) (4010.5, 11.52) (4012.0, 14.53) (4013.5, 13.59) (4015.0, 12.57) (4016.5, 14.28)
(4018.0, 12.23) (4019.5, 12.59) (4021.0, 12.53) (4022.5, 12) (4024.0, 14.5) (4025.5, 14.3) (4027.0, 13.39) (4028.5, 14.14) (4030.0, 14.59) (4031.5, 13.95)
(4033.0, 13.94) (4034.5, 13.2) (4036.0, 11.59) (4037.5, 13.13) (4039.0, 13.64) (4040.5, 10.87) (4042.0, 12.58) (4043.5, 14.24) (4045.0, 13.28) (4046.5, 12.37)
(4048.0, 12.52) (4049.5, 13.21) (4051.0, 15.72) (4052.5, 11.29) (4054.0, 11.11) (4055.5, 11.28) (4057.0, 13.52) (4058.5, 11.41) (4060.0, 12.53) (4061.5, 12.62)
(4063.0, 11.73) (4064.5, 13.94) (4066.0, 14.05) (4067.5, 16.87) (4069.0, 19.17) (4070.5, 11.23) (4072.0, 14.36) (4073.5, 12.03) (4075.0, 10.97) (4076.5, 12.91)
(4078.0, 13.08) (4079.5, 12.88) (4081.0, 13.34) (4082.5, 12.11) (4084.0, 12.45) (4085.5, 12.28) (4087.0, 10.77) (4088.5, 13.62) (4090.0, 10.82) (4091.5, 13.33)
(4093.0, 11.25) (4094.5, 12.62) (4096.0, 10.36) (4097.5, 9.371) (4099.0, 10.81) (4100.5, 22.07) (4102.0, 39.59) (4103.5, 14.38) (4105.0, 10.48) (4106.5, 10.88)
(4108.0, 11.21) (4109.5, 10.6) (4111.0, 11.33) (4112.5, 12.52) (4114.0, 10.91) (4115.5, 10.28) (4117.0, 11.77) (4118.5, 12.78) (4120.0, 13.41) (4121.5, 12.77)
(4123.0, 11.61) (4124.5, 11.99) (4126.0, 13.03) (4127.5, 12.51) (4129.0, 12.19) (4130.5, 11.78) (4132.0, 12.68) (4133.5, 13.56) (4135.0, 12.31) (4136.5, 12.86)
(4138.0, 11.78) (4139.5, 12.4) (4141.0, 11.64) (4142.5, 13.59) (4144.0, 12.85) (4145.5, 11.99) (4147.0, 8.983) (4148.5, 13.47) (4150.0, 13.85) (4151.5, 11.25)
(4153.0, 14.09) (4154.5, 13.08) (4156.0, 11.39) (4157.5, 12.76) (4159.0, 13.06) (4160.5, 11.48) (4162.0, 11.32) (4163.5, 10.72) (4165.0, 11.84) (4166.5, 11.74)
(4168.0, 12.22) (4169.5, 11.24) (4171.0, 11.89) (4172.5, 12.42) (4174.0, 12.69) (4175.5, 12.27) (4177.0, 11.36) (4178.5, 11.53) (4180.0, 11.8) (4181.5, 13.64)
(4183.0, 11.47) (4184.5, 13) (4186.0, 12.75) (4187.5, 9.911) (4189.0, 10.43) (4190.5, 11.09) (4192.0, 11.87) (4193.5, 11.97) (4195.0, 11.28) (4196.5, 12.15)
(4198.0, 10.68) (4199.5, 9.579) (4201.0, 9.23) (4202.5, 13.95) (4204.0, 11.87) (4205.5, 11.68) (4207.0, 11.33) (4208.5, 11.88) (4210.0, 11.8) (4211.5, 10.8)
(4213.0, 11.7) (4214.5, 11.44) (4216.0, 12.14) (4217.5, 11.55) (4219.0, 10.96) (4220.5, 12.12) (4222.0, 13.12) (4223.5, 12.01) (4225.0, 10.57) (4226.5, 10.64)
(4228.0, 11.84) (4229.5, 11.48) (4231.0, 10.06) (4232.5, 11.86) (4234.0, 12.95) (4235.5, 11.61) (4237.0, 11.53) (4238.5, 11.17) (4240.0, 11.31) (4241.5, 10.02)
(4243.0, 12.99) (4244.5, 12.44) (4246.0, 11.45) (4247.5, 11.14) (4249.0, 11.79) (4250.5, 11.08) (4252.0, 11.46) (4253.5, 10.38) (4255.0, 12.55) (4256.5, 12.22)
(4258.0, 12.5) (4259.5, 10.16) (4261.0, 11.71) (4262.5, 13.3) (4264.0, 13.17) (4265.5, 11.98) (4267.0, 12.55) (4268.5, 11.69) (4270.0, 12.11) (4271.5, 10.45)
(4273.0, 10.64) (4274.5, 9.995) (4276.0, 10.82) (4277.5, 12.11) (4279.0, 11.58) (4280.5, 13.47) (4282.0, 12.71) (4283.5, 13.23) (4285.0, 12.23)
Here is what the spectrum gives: -1.3 angstrom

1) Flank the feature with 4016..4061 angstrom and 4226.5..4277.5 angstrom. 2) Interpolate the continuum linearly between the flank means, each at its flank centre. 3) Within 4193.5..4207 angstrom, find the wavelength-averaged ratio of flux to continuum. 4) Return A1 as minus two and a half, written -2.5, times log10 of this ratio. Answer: 0.05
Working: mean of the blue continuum 13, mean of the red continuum 11.6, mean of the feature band 11.3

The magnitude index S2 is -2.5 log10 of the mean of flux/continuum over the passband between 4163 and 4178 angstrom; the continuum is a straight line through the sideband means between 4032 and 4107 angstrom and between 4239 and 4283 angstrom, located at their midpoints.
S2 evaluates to 0.06 mag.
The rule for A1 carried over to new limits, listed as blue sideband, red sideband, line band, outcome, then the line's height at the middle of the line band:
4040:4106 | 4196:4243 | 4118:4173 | 0.016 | 12.5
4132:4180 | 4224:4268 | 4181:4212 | 0.038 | 11.9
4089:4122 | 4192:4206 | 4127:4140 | 0.027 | 12.8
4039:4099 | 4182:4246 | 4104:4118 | 0.105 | 12.3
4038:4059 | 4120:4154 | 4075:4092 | 0.013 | 12.6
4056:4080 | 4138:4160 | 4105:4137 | 0.063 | 12.7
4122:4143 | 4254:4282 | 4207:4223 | 0.030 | 12.1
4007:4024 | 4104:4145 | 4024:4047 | -0.035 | 12.9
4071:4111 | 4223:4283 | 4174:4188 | 0.032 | 12.4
